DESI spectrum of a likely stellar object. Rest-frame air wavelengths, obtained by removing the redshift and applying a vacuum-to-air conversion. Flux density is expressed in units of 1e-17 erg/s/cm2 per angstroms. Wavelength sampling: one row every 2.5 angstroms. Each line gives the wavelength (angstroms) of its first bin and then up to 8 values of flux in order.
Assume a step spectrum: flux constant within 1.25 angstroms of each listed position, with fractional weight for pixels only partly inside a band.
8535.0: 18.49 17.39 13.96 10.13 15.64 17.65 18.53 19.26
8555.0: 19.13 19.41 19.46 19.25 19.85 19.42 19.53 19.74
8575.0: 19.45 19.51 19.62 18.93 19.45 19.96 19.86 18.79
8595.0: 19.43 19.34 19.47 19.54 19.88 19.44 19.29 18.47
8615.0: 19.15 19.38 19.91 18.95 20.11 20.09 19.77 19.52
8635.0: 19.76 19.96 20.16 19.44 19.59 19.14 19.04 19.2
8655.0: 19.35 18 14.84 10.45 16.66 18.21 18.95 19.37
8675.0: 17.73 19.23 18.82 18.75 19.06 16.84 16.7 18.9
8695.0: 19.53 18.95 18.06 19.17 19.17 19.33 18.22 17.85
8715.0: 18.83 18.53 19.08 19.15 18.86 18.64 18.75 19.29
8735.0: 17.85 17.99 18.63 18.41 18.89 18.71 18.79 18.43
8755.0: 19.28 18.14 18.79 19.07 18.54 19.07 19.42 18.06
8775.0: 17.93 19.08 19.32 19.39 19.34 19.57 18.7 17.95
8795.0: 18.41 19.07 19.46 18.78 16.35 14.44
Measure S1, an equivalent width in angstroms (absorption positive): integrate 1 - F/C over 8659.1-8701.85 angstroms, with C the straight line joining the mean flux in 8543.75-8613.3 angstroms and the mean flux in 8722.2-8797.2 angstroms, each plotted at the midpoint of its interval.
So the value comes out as 2.7 angstroms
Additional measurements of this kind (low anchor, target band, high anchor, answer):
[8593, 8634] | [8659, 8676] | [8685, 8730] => 2.1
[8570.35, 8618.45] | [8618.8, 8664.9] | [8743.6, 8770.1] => 1.3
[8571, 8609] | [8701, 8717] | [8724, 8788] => 0.2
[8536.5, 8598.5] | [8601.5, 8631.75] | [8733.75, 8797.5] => -1.5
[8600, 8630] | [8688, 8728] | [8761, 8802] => 1.1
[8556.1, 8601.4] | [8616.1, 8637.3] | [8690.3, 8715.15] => -0.6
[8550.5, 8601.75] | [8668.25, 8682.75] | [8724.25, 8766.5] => 0.1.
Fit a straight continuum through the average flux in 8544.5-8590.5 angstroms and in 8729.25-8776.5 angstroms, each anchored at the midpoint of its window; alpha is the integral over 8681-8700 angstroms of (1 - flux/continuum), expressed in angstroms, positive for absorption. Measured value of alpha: 0.4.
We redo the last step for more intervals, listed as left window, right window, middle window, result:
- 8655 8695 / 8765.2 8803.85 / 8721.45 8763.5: -0.6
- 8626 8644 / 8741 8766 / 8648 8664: 2.2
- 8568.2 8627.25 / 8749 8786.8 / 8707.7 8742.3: 0.7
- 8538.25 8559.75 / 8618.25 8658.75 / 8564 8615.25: -4.0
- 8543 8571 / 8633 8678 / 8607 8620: -0.6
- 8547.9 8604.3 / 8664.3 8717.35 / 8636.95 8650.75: -0.5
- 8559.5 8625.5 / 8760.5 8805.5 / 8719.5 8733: 0.0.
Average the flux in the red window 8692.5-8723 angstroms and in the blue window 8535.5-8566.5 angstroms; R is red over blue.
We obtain 1.07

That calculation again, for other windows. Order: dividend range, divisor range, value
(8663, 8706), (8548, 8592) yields 0.95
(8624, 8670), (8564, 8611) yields 0.95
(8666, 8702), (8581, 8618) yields 0.96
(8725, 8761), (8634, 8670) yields 1.03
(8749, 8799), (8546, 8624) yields 0.97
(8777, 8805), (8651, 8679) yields 1.08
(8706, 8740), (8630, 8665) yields 1.02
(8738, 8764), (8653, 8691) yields 1.06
